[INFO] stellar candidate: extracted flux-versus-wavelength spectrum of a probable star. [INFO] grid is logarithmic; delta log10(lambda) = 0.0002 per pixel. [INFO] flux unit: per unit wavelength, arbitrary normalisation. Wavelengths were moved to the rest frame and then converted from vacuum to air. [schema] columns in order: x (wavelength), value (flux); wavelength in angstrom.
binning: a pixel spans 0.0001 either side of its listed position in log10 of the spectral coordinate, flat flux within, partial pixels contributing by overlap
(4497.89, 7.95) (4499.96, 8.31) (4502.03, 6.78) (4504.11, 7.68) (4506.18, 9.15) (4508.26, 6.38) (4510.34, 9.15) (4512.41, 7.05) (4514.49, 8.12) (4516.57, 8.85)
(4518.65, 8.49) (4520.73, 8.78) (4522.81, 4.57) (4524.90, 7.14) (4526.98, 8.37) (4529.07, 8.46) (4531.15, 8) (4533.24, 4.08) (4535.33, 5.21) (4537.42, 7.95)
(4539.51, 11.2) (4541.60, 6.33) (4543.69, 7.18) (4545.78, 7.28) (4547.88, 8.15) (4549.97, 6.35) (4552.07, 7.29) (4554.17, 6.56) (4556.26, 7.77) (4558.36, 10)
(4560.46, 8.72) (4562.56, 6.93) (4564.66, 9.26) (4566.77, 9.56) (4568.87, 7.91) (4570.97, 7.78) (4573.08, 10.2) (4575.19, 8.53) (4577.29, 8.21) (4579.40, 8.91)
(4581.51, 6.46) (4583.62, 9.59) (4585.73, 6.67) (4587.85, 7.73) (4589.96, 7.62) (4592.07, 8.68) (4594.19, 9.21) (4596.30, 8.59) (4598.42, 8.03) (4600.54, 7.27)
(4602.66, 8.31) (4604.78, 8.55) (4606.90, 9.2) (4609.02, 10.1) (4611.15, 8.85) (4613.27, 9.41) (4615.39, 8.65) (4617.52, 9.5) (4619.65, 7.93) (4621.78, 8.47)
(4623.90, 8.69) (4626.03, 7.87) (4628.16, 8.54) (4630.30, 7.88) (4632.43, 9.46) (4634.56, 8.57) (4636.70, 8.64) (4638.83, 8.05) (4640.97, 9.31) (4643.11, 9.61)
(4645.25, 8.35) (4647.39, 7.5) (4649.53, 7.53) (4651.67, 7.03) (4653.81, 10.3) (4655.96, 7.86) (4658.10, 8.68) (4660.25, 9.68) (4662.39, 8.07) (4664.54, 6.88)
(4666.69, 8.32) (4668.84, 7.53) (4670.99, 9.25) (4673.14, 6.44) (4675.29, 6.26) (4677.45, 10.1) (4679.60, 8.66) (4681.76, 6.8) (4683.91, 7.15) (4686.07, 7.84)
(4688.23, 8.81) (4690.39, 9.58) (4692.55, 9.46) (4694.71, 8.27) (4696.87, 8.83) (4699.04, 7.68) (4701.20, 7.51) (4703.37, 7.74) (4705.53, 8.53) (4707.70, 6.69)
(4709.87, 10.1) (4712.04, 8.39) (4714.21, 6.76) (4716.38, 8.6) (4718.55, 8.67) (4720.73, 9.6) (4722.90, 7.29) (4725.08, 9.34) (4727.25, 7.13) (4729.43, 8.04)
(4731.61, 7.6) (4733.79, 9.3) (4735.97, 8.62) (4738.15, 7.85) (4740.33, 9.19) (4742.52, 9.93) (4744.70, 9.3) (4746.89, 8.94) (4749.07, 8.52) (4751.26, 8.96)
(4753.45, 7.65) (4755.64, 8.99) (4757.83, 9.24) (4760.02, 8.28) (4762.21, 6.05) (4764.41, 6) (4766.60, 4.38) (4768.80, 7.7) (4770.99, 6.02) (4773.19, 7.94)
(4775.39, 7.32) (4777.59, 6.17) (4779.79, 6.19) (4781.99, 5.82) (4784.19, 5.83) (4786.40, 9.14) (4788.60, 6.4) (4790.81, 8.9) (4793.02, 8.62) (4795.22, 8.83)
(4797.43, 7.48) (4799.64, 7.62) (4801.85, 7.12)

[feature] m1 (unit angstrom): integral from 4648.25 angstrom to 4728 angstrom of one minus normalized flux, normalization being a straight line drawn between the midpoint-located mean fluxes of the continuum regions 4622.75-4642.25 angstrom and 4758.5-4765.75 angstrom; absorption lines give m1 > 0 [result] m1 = -4.0 angstrom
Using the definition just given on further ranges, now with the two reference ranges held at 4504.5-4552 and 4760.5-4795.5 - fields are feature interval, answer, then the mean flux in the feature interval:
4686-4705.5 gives -3.6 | 8.45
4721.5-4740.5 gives -3.2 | 8.24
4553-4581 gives -3.7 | 8.44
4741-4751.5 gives -3.2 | 9.14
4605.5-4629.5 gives -4.9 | 8.82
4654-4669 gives -2.3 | 8.31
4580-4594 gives -1.0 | 7.91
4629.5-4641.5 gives -2.2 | 8.64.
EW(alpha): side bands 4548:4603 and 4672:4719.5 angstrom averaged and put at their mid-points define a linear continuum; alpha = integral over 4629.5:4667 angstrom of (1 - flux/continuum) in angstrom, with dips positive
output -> -1.3 angstrom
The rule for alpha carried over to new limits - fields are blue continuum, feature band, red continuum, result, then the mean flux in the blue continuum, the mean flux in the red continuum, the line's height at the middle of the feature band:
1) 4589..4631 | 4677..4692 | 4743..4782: -0.6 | 8.58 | 7.5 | 8.05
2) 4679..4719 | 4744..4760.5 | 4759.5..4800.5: -2.8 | 8.2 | 7.07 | 7.46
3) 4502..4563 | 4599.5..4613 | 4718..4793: -1.9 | 7.62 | 7.83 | 7.69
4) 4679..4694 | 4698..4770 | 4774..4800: -2.5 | 8.32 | 7.36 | 7.86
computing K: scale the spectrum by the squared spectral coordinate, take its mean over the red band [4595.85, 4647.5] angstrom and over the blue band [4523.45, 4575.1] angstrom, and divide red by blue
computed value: 1.1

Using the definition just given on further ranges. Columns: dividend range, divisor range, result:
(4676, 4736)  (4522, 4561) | 1.20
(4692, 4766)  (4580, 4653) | 1.03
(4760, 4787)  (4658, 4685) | 0.86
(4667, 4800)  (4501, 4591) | 1.10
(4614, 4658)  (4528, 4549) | 1.20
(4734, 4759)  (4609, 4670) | 1.09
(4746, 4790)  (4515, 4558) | 1.08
